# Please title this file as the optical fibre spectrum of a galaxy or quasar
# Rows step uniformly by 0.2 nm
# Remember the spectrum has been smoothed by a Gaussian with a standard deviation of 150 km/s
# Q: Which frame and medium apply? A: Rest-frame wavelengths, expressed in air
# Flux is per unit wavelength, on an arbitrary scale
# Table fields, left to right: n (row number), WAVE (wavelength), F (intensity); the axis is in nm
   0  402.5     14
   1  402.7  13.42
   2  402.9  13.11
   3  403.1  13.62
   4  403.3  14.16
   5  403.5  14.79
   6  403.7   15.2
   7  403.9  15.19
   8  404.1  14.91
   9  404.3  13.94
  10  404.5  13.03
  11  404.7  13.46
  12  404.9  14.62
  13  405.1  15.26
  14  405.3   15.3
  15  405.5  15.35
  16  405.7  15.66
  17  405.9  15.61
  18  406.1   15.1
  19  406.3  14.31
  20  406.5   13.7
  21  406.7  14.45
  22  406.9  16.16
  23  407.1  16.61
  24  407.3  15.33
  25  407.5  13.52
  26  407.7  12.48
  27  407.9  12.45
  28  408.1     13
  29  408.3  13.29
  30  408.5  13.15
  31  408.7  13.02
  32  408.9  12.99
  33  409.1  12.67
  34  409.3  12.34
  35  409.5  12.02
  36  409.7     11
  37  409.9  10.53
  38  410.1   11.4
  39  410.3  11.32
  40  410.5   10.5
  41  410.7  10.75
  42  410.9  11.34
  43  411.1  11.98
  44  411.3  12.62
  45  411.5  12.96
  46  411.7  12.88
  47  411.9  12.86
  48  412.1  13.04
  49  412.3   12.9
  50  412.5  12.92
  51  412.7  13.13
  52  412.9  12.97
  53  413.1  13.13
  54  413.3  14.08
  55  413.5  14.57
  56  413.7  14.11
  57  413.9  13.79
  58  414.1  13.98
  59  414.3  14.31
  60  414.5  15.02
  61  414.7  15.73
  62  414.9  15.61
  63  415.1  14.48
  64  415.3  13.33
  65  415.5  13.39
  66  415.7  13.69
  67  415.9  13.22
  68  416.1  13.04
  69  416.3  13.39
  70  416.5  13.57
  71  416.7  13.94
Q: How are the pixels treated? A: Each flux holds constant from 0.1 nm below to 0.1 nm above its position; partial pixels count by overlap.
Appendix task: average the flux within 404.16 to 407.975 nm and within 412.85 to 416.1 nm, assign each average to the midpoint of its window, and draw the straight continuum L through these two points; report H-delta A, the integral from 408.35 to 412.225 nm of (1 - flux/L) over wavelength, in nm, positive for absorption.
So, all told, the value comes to 0.60 nm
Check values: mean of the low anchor 14.6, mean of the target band 12.1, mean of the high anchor 14.1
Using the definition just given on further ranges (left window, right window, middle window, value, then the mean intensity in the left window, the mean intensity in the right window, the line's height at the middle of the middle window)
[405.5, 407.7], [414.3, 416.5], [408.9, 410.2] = 0.26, 14.9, 14.1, 14.7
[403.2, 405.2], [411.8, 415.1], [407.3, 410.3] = 0.36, 14.5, 13.9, 14.2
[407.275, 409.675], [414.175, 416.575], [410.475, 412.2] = 0.16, 12.9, 14.1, 13.4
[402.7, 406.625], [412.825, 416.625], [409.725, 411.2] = 0.32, 14.5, 14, 14.2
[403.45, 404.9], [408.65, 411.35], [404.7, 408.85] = -0.38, 14.4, 11.7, 13.2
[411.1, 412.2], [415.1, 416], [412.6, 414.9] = -0.17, 12.8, 13.5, 13.2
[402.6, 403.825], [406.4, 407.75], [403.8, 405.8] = -0.05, 14.1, 14.7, 14.3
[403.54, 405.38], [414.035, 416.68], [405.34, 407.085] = -0.08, 14.5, 14.1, 14.5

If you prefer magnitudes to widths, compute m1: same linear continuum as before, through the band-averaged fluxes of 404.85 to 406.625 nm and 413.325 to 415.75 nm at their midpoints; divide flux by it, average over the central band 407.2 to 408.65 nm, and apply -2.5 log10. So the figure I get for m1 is 0.12 mag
